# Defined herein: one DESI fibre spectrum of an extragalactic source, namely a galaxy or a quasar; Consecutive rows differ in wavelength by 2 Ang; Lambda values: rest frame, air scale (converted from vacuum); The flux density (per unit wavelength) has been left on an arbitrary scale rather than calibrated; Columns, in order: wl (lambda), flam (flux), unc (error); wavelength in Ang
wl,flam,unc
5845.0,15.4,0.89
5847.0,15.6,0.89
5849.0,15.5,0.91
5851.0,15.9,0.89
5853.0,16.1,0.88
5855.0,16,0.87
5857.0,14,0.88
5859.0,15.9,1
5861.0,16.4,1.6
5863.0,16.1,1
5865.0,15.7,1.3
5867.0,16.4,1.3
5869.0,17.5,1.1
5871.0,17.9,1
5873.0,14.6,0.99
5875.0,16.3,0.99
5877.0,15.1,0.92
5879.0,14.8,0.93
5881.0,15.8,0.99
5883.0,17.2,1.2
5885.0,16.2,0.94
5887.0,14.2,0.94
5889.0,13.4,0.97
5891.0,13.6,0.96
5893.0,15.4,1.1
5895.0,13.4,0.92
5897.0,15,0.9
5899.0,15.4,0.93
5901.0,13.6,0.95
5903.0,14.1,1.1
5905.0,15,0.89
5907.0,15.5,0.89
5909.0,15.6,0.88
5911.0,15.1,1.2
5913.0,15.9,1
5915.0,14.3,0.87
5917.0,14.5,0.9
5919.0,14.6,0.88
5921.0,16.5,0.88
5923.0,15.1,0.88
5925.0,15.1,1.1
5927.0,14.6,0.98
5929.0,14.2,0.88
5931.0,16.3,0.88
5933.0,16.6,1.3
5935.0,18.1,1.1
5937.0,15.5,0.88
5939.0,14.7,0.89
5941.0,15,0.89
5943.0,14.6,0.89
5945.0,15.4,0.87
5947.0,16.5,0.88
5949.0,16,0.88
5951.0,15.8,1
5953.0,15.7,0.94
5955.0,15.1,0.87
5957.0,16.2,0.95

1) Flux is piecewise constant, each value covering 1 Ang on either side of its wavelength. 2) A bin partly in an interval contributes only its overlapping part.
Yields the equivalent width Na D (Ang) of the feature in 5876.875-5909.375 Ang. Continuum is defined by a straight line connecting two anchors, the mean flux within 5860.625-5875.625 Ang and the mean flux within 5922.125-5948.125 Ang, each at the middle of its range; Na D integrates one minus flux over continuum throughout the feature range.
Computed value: 2.4 Ang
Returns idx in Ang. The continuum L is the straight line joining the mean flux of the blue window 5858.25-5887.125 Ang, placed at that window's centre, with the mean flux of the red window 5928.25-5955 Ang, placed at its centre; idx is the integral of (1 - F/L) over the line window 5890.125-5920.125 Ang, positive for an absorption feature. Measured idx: 2.2 Ang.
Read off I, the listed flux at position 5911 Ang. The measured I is 15.1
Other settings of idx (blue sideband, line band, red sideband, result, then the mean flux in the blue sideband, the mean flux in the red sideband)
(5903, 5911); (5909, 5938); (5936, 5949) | -0.4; 15.2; 15.3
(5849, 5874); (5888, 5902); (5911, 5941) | 1.3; 16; 15.4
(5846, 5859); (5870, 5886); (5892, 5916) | -0.8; 15.5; 14.9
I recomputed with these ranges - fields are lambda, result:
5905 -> 15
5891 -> 13.6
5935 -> 18.1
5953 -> 15.7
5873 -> 14.6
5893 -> 15.4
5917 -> 14.5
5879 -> 14.8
